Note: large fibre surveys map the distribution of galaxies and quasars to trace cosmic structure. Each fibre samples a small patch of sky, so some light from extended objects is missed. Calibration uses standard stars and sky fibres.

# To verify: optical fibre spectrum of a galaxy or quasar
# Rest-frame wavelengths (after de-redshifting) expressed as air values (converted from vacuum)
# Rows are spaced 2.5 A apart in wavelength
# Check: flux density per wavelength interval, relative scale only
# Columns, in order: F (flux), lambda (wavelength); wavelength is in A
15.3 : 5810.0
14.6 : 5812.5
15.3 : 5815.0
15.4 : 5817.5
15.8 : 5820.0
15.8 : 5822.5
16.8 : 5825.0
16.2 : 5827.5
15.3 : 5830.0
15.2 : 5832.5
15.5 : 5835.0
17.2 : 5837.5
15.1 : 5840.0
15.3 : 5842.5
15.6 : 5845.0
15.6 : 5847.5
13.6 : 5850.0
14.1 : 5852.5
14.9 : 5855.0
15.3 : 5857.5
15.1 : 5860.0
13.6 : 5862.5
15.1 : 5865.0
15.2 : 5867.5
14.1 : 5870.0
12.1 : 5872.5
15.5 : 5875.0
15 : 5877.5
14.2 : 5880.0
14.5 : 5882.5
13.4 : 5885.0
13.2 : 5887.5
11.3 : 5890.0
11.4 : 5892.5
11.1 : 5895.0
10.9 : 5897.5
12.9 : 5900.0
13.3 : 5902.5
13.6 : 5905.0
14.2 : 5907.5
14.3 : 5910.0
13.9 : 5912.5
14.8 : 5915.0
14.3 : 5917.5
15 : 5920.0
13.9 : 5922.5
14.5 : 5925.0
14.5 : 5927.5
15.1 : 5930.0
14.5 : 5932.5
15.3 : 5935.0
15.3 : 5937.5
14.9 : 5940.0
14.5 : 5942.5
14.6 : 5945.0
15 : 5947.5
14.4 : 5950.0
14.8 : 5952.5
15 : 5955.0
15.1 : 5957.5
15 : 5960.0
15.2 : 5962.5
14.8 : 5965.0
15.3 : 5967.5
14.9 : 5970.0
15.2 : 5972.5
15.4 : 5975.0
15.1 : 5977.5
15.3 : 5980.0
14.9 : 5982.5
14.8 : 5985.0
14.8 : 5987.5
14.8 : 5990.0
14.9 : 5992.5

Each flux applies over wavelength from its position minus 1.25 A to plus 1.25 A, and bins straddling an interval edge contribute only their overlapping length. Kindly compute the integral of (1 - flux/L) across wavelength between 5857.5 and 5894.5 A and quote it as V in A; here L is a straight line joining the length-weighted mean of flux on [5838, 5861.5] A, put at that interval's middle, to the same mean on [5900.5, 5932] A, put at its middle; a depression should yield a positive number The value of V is 2.2 A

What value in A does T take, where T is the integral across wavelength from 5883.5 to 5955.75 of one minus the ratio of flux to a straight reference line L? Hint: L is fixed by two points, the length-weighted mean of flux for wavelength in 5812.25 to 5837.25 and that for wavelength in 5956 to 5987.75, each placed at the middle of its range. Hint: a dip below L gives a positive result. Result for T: 6.44 A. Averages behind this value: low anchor 15.7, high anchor 15.1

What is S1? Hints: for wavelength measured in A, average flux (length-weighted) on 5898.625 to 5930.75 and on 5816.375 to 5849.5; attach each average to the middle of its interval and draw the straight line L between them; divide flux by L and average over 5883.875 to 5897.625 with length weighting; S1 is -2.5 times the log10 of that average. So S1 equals 0.22 mag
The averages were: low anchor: 15.7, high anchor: 14.1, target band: 11.9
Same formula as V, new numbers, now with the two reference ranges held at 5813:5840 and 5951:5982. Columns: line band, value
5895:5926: 3.4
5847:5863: 1.1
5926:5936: 0.3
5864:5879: 1.0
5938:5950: 0.4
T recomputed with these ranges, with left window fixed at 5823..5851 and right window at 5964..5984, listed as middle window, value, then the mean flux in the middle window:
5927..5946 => 0.49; 14.9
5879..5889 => 1.09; 13.8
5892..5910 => 3.18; 12.7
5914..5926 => 0.64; 14.5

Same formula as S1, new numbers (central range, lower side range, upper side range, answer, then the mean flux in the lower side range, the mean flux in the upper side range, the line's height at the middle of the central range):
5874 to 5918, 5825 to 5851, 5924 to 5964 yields 0.134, 15.5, 14.9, 15.2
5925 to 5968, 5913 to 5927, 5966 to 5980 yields -0.004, 14.5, 15.2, 14.8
